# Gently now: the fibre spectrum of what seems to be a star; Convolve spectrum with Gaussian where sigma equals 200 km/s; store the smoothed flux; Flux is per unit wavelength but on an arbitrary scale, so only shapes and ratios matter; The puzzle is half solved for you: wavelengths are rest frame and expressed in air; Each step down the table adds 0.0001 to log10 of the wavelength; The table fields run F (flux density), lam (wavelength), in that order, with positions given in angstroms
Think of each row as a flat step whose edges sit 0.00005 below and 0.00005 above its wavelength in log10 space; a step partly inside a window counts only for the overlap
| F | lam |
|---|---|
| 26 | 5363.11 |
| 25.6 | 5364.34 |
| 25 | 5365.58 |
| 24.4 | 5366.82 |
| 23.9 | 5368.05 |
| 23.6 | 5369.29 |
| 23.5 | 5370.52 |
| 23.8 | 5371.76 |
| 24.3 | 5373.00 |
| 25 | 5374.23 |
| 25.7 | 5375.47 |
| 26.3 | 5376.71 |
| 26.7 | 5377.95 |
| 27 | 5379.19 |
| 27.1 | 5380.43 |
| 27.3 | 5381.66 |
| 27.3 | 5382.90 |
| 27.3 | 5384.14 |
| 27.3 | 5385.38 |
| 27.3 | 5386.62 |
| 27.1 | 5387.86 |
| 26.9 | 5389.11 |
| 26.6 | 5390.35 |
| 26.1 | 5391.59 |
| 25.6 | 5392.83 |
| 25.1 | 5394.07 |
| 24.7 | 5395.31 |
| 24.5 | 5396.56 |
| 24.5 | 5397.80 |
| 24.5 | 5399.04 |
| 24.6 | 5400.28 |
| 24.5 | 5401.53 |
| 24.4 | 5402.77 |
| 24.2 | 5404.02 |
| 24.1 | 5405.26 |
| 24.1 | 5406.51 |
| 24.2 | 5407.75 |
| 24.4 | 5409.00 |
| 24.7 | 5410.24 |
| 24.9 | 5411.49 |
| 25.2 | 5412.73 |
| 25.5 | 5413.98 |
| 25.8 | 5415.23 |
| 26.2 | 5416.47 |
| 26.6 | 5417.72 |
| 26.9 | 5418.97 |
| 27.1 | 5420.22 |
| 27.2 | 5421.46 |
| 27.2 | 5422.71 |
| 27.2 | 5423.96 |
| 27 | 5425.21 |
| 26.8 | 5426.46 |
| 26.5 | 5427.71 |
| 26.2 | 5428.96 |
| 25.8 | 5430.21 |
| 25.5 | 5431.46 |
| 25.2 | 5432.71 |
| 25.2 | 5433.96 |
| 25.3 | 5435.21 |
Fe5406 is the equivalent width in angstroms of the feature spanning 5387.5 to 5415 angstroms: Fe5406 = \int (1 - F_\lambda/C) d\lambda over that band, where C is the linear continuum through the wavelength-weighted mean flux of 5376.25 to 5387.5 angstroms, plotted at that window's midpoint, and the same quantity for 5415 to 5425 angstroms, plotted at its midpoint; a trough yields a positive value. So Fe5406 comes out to 2.0 angstroms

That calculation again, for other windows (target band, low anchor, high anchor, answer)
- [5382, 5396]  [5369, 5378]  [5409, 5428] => -0.7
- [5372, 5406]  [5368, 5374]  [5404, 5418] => -1.9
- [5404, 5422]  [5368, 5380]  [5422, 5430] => 0.6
